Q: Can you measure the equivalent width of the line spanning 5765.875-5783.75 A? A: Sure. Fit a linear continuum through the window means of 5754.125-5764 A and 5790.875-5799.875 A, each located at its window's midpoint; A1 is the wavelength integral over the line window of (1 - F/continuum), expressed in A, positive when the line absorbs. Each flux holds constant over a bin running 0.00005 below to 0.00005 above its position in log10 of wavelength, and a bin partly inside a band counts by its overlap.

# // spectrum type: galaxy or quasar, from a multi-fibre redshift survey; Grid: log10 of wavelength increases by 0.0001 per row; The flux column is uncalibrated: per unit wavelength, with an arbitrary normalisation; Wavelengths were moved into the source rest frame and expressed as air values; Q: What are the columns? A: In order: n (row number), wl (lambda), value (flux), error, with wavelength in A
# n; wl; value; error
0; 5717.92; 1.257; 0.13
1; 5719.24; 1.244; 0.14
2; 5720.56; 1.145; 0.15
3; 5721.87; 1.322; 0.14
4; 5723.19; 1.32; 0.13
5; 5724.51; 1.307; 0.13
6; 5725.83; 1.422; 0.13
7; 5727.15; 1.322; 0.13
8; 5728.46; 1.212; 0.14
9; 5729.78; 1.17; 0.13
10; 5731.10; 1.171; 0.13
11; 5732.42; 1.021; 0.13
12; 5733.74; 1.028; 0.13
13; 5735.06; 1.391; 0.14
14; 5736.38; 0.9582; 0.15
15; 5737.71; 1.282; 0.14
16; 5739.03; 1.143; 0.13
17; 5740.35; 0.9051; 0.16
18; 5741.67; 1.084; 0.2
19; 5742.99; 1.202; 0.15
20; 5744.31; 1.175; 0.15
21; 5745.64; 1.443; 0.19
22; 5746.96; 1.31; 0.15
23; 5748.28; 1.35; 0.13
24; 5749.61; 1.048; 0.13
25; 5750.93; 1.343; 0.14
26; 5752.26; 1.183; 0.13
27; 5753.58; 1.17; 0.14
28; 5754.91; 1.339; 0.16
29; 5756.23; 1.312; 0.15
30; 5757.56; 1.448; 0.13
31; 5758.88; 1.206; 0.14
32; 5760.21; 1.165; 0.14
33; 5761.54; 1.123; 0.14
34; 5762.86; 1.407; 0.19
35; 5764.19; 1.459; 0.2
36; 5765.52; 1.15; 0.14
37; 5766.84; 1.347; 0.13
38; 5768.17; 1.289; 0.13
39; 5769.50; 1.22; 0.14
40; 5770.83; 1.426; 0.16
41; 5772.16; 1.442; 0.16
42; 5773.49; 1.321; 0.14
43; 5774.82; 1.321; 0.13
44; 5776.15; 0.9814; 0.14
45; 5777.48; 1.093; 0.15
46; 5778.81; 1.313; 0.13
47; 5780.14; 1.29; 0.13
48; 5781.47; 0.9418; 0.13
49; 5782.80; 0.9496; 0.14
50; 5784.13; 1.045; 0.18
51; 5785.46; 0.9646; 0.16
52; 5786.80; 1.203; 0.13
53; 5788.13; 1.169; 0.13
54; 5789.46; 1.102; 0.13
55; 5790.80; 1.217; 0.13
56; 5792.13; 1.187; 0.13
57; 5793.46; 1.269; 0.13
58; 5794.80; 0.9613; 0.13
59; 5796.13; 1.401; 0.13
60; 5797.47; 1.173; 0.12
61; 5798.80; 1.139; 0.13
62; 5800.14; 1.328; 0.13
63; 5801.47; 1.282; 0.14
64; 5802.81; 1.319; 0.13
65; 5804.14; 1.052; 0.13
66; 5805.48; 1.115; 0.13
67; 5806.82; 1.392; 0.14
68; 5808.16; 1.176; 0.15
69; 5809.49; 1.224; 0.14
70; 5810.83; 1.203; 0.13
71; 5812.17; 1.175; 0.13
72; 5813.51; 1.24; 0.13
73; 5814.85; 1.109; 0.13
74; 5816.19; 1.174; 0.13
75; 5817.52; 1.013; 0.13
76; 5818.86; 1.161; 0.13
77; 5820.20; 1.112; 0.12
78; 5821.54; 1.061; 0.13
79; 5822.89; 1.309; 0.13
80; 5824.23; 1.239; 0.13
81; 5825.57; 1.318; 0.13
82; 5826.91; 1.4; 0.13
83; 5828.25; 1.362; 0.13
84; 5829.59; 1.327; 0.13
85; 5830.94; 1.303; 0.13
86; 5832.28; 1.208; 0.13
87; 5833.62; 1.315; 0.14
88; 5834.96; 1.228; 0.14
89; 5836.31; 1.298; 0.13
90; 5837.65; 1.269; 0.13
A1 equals 0.4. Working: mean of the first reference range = 1.29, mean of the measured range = 1.22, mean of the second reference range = 1.2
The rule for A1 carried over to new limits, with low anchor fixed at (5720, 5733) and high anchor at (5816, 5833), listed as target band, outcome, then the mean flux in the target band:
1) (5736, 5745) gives 0.9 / 1.11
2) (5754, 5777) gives -0.9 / 1.29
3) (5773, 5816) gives 2.1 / 1.18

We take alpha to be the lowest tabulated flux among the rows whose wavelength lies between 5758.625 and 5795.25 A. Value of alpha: 0.9418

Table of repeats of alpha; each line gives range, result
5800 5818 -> 1.013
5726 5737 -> 0.9582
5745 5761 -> 1.048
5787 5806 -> 0.9613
